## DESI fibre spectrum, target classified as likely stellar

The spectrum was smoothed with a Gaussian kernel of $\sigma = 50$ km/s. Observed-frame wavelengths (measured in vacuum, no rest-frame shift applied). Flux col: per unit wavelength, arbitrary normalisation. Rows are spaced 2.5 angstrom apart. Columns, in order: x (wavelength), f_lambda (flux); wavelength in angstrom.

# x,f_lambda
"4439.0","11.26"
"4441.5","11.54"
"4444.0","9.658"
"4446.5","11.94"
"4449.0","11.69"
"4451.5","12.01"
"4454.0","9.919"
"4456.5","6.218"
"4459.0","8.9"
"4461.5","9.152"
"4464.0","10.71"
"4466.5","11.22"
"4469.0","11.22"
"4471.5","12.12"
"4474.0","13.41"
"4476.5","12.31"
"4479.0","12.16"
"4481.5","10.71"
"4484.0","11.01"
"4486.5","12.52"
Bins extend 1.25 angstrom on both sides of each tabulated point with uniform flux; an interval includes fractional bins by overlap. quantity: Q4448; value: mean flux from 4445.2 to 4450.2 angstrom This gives 11.8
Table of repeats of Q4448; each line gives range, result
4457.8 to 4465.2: 9.58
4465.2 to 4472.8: 11.5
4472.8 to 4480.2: 12.6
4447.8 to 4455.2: 11.2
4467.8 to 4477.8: 12.3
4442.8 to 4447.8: 10.8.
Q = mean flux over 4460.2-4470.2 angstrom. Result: 10.6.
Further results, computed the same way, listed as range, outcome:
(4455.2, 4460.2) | 7.57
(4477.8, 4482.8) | 11.4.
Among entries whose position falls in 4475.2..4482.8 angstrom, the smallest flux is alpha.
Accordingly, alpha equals 10.71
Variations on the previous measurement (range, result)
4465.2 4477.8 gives 11.22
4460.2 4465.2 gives 9.152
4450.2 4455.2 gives 9.919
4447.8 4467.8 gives 6.218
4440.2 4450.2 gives 9.658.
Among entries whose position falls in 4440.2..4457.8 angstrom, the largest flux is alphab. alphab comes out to 12.01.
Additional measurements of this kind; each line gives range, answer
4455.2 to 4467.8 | 11.22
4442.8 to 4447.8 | 11.94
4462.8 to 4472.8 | 12.12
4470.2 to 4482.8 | 13.41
